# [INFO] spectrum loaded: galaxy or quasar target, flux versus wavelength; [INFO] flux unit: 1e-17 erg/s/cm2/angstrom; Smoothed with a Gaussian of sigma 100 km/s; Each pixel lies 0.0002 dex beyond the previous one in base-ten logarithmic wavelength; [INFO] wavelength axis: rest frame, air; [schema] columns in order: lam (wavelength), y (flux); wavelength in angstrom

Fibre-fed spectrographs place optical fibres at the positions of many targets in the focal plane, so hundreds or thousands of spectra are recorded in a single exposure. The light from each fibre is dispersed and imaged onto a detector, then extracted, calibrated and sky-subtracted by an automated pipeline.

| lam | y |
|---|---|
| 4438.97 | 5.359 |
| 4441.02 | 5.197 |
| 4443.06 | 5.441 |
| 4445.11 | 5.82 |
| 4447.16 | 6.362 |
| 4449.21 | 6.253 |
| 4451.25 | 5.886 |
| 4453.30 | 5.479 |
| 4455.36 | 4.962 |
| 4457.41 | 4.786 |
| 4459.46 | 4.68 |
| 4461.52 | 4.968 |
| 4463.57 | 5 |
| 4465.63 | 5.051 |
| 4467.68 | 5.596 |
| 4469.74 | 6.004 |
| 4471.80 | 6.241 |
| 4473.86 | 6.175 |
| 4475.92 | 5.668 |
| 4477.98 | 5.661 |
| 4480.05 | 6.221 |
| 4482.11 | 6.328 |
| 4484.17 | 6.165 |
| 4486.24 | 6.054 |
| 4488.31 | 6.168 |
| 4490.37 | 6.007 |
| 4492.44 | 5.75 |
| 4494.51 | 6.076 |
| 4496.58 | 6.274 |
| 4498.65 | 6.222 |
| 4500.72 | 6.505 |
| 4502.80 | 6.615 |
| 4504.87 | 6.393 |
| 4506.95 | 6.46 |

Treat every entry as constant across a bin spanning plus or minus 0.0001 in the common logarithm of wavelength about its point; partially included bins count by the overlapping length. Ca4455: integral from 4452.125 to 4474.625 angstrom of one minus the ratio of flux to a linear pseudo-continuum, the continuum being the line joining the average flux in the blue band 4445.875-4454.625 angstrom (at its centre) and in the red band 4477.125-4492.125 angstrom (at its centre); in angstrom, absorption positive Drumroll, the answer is 2.43 angstrom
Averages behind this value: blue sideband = 5.95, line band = 5.35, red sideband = 6.07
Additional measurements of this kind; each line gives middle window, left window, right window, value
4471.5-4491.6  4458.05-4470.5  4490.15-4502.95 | -1.2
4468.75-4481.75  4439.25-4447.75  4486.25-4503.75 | -0.1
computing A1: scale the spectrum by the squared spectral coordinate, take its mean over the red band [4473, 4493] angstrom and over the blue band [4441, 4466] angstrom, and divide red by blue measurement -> 1.13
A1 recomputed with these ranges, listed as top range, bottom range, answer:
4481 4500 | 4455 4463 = 1.28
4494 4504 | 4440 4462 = 1.19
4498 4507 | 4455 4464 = 1.35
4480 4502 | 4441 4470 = 1.15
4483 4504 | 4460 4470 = 1.20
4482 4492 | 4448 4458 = 1.12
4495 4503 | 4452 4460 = 1.29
